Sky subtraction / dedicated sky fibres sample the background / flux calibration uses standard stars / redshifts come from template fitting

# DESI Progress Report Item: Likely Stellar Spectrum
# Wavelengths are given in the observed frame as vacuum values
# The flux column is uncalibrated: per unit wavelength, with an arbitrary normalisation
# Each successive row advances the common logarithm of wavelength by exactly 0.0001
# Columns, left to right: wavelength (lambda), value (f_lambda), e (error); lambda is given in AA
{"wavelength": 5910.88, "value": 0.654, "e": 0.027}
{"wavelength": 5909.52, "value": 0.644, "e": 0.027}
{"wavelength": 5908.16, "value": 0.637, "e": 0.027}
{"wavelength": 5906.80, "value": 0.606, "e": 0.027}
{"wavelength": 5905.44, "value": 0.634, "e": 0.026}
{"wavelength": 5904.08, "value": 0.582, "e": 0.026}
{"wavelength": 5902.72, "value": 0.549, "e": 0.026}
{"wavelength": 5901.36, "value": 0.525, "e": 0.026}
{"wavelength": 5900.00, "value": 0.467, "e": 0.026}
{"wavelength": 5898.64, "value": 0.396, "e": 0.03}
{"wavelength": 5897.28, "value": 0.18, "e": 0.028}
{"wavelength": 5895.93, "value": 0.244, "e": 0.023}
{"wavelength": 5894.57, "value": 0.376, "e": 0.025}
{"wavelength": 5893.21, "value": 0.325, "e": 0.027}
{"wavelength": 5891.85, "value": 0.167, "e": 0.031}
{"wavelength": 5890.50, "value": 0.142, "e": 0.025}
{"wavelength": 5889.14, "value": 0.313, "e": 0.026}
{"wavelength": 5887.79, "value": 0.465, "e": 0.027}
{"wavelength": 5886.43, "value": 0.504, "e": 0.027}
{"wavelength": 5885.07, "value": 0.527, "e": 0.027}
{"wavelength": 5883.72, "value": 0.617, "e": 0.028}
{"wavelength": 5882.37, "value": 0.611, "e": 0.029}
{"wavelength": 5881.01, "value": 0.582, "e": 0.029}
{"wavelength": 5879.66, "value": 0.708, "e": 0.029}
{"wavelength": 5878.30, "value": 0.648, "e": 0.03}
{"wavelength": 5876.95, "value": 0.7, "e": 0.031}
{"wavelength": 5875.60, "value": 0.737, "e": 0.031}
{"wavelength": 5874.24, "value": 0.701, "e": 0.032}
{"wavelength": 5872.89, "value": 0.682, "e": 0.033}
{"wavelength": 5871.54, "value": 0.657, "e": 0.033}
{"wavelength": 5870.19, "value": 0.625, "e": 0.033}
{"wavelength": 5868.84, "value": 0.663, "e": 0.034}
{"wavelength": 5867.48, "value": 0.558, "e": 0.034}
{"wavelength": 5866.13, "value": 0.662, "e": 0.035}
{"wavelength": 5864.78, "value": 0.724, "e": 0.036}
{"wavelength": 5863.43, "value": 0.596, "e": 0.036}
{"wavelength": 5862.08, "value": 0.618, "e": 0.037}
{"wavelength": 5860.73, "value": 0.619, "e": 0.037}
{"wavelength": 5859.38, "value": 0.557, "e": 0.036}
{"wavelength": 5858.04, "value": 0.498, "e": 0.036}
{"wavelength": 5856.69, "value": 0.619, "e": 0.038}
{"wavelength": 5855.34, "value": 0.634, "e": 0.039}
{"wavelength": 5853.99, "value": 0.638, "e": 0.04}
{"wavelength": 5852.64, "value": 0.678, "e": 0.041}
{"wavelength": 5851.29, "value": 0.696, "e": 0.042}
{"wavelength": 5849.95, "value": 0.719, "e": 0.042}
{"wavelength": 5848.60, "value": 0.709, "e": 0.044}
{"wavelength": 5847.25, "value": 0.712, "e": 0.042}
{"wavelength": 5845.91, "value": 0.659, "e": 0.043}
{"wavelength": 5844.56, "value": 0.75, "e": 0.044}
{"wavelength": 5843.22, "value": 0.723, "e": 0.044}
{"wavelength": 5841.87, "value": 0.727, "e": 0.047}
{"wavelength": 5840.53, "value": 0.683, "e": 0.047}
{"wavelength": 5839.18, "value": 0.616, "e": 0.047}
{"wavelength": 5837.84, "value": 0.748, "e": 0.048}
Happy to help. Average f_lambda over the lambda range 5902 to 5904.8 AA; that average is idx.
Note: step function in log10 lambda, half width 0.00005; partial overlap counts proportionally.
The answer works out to 0.565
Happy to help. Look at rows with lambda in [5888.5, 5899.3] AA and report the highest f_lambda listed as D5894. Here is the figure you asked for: 0.396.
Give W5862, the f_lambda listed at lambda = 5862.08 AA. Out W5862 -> 0.618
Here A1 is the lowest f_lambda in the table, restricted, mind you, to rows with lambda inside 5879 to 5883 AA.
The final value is 0.582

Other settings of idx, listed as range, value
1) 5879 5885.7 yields 0.61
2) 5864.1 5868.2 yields 0.647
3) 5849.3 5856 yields 0.673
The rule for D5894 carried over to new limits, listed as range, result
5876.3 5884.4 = 0.708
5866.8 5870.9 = 0.663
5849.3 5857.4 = 0.719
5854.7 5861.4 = 0.634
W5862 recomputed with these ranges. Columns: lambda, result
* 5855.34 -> 0.634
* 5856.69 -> 0.619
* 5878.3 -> 0.648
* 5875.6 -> 0.737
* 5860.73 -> 0.619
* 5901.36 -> 0.525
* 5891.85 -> 0.167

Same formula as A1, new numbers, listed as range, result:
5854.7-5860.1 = 0.498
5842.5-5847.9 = 0.659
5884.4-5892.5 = 0.142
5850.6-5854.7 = 0.638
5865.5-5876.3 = 0.558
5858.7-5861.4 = 0.557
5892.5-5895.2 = 0.325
